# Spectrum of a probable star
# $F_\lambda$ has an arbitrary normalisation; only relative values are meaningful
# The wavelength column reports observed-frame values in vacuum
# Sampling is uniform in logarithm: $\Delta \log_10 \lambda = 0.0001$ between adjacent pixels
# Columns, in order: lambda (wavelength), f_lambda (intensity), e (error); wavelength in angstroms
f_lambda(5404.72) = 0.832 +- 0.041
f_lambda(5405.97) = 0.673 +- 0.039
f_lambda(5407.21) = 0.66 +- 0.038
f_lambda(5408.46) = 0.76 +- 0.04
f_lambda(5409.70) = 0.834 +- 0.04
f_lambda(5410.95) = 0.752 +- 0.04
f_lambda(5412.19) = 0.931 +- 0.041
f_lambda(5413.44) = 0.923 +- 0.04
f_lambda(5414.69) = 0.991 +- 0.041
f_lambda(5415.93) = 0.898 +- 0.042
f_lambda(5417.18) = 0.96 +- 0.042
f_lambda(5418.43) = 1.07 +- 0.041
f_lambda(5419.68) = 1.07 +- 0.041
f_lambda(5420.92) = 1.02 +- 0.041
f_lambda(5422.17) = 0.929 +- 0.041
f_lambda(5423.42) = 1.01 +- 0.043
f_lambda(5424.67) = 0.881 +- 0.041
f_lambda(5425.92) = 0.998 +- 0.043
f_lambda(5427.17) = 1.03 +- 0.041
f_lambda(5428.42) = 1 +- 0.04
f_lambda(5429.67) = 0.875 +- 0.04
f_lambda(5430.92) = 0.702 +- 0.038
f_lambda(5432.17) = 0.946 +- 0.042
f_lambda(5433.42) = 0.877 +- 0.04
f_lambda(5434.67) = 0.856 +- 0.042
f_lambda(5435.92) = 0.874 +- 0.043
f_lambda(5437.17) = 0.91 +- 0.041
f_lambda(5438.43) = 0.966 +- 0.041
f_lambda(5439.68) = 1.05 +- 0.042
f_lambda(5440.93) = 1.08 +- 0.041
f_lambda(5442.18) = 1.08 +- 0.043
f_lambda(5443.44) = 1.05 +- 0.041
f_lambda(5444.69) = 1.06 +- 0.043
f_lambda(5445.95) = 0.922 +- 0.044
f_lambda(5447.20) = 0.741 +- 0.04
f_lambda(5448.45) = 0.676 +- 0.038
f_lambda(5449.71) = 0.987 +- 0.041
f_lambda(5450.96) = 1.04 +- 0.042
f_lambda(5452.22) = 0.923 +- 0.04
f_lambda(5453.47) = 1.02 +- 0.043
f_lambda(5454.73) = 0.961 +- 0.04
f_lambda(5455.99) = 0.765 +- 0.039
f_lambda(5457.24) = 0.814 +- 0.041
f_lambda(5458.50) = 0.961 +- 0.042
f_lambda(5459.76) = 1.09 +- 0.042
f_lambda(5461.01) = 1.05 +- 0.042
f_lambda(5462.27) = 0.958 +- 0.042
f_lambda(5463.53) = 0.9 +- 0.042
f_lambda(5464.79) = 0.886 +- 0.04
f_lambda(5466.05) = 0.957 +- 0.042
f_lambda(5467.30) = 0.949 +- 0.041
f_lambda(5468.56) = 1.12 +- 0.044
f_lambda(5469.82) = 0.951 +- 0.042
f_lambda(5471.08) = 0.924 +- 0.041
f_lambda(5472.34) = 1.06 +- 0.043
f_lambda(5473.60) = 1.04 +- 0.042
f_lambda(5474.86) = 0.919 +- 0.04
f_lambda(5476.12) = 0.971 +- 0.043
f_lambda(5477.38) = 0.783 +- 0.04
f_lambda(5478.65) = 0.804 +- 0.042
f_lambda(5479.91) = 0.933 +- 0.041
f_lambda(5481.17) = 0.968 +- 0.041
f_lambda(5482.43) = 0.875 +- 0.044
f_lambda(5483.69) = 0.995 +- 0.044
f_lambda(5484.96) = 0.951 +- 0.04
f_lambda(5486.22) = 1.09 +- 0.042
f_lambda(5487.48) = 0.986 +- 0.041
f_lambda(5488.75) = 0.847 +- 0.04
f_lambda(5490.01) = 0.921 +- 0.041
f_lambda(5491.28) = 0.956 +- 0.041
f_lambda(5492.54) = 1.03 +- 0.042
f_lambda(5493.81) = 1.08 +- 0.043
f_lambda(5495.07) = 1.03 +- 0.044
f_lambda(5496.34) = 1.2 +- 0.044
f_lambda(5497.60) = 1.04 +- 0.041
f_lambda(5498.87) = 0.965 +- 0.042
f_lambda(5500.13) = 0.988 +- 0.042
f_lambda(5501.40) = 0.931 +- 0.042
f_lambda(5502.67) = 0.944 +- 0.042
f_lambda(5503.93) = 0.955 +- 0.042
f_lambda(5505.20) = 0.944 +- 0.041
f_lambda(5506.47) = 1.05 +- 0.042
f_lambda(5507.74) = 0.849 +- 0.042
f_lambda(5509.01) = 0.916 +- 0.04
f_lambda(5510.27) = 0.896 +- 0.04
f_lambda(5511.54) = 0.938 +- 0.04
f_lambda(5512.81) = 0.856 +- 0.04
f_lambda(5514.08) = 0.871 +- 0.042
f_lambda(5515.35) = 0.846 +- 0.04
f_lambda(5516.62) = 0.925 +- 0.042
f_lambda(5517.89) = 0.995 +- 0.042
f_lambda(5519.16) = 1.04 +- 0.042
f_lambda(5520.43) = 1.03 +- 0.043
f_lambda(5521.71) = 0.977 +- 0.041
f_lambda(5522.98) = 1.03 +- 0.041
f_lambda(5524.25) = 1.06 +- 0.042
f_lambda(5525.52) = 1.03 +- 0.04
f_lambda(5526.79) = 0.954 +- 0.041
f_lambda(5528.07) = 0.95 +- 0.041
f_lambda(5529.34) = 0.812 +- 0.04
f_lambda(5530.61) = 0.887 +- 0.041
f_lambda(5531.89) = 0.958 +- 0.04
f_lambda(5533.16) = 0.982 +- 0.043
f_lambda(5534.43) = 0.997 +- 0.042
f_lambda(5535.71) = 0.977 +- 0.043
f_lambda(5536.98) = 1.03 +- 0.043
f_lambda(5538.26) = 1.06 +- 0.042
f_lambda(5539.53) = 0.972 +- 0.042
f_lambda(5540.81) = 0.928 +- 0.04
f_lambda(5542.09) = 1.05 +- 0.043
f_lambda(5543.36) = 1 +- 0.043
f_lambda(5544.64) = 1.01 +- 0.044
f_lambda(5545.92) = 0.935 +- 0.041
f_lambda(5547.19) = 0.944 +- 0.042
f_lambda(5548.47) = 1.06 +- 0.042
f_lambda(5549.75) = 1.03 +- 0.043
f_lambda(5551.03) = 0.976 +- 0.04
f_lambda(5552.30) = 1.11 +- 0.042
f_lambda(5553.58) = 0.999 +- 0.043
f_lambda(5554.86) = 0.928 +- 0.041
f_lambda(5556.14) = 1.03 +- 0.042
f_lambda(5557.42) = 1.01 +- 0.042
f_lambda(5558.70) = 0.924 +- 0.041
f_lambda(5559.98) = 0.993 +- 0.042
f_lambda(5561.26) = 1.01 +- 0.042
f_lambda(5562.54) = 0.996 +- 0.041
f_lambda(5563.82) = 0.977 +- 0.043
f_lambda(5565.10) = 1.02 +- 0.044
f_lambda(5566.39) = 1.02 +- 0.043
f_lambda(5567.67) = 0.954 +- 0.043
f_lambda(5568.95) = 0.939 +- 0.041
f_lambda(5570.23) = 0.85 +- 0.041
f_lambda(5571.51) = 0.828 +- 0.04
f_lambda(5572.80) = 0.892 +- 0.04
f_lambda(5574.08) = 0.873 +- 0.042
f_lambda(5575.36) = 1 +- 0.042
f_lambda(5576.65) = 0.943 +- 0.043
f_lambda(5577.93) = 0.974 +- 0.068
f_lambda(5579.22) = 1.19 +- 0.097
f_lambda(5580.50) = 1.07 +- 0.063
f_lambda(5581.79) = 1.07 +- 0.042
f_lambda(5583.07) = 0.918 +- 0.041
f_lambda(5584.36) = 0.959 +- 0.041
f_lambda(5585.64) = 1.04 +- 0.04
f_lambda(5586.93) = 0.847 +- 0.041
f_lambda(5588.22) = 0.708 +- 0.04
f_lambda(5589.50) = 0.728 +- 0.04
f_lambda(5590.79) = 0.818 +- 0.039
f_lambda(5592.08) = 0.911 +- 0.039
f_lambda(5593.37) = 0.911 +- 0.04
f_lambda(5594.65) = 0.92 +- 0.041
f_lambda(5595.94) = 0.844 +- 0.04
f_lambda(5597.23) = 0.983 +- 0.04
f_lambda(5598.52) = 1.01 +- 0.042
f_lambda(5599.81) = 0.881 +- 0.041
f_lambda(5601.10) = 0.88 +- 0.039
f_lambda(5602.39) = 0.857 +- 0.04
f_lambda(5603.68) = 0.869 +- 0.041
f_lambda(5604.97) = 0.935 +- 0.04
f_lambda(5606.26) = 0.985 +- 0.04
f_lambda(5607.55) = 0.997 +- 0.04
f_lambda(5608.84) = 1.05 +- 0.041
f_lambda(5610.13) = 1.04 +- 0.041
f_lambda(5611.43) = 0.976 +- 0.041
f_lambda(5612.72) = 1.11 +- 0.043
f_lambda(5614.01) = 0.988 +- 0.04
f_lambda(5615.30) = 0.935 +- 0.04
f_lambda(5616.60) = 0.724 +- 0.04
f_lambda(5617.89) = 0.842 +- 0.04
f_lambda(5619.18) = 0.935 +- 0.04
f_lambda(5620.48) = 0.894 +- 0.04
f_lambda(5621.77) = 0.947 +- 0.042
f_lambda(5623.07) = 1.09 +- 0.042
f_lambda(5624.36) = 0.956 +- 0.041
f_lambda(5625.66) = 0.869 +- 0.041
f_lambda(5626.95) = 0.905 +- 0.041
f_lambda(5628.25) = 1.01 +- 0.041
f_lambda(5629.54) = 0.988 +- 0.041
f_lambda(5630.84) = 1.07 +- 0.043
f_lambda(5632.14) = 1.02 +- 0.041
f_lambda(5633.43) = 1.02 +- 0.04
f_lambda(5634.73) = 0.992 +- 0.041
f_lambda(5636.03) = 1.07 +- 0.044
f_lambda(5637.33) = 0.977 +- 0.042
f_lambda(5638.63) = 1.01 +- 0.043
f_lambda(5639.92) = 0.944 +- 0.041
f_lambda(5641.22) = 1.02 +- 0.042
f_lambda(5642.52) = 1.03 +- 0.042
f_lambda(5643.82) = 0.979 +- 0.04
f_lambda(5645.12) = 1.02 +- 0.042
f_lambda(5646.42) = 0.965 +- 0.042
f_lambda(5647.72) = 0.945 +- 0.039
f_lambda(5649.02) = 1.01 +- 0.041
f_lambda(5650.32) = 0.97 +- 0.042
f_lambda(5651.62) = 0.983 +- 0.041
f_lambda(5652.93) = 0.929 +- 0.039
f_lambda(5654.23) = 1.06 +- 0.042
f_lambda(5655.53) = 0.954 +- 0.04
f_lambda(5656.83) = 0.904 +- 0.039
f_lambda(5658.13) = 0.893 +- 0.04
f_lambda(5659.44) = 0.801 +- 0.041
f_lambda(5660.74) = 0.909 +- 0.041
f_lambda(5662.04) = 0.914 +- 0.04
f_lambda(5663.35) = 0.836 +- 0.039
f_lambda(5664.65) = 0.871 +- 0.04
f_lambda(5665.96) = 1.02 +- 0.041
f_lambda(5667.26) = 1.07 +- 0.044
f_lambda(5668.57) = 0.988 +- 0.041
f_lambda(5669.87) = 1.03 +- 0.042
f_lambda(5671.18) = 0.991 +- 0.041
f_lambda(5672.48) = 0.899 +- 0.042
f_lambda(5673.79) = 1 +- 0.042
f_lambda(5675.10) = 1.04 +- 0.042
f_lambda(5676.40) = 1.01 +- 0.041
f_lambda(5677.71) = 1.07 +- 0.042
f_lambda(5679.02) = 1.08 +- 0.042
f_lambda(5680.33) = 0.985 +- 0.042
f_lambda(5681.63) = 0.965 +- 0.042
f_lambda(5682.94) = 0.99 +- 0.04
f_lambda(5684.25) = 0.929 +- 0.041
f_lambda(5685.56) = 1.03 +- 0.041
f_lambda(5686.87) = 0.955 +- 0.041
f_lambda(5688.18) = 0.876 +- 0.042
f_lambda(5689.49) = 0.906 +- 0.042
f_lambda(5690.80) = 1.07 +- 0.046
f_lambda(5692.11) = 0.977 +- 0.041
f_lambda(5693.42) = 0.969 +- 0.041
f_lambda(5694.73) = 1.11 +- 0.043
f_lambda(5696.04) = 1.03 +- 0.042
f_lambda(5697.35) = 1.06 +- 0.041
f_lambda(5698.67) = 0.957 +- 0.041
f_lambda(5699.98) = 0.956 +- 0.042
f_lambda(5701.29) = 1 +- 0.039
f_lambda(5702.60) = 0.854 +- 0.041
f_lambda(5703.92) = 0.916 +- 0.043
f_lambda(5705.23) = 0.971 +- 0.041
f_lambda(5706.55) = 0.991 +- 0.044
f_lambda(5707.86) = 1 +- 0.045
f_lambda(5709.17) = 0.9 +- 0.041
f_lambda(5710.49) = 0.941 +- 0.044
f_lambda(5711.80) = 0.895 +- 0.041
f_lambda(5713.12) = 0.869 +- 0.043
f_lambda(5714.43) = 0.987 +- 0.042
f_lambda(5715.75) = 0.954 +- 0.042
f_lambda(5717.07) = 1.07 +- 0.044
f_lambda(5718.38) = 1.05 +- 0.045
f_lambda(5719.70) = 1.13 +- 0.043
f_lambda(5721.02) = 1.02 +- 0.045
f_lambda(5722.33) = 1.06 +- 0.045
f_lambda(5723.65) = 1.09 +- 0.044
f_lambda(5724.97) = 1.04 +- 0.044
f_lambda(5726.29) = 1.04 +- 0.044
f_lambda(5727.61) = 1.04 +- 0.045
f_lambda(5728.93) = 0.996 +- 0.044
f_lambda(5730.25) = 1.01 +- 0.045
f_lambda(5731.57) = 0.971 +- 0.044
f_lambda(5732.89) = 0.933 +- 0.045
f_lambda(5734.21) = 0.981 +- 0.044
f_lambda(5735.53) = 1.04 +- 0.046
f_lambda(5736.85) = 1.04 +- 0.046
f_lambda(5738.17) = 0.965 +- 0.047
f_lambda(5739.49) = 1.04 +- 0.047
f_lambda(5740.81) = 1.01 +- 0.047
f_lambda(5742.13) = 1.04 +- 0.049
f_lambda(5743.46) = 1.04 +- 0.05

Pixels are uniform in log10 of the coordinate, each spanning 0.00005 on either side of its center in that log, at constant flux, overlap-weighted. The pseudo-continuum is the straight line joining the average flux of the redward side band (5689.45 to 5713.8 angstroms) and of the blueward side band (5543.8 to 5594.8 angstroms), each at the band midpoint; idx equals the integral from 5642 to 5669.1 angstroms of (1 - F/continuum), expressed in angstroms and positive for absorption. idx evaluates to 0.3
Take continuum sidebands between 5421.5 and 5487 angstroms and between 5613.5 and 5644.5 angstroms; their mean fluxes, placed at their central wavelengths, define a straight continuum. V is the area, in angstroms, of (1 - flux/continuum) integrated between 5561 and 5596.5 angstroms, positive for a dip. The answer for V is 0.9 angstroms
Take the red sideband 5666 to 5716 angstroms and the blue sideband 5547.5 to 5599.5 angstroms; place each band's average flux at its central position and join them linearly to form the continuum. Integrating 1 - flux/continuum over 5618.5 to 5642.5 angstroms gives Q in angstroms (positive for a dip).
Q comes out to -0.4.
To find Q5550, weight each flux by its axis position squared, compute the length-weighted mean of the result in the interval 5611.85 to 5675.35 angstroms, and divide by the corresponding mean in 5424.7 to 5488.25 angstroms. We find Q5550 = 1.09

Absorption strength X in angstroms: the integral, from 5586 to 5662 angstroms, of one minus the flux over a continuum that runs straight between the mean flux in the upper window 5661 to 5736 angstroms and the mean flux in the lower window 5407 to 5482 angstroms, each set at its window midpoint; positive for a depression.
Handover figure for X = 2.2 angstroms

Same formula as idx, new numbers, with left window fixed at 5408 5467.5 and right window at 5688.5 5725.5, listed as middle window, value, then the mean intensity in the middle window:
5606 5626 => 0.3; 0.959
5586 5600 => 1.4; 0.872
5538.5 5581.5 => -1.0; 0.984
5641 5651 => -0.1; 0.991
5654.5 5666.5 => 0.9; 0.904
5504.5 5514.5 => 0.4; 0.916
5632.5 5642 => -0.3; 1.01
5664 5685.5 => -0.3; 0.997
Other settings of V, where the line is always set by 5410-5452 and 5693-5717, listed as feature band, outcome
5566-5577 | 0.4 angstroms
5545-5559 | -0.6 angstroms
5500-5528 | -0.1 angstroms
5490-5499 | -0.9 angstroms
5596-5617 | 0.2 angstroms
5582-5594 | 1.0 angstroms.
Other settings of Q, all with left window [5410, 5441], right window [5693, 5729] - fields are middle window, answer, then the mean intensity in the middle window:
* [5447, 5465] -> 0.4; 0.923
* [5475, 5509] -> -0.4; 0.963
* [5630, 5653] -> -0.4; 0.999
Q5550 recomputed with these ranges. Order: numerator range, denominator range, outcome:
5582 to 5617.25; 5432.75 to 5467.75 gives 1.03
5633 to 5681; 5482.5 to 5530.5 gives 1.07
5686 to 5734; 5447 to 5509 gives 1.12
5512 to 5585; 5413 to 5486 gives 1.07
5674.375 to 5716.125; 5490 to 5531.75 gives 1.08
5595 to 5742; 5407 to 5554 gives 1.09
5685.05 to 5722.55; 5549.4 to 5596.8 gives 1.08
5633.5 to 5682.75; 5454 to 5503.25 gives 1.08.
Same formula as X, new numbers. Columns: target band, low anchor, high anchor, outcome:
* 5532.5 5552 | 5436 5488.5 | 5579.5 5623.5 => -1.2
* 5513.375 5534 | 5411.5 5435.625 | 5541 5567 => 0.6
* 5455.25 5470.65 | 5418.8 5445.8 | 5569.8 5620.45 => 0.1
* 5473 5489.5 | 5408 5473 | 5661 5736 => 0.3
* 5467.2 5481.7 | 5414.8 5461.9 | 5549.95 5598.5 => 0.0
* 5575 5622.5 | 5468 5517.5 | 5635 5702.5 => 1.6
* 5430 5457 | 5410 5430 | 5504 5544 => 0.9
